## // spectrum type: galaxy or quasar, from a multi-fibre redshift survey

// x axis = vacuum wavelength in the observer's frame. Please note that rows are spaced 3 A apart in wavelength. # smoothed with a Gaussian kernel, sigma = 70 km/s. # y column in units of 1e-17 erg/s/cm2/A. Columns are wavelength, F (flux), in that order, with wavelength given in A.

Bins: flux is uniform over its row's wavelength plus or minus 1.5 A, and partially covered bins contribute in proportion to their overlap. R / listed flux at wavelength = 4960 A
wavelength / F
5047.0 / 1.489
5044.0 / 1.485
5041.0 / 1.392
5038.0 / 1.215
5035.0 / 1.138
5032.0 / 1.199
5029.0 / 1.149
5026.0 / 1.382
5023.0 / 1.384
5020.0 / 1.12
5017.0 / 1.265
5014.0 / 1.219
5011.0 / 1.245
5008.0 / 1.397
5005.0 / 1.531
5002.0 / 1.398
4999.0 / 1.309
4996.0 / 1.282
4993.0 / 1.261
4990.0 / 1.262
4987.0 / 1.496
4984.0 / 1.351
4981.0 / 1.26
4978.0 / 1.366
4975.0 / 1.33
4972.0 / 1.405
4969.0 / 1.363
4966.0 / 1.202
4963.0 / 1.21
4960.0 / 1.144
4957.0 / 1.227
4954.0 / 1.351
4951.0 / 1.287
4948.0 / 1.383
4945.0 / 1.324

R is 1.144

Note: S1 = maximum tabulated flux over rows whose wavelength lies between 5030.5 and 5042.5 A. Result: 1.392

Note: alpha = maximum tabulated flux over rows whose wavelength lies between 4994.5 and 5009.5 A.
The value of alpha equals 1.531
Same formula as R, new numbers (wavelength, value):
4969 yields 1.363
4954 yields 1.351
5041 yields 1.392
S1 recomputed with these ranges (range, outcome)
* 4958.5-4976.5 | 1.405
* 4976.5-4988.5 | 1.496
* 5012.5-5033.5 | 1.384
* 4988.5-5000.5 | 1.309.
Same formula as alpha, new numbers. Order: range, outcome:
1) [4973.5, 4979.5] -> 1.366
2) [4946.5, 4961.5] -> 1.383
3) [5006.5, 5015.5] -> 1.397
